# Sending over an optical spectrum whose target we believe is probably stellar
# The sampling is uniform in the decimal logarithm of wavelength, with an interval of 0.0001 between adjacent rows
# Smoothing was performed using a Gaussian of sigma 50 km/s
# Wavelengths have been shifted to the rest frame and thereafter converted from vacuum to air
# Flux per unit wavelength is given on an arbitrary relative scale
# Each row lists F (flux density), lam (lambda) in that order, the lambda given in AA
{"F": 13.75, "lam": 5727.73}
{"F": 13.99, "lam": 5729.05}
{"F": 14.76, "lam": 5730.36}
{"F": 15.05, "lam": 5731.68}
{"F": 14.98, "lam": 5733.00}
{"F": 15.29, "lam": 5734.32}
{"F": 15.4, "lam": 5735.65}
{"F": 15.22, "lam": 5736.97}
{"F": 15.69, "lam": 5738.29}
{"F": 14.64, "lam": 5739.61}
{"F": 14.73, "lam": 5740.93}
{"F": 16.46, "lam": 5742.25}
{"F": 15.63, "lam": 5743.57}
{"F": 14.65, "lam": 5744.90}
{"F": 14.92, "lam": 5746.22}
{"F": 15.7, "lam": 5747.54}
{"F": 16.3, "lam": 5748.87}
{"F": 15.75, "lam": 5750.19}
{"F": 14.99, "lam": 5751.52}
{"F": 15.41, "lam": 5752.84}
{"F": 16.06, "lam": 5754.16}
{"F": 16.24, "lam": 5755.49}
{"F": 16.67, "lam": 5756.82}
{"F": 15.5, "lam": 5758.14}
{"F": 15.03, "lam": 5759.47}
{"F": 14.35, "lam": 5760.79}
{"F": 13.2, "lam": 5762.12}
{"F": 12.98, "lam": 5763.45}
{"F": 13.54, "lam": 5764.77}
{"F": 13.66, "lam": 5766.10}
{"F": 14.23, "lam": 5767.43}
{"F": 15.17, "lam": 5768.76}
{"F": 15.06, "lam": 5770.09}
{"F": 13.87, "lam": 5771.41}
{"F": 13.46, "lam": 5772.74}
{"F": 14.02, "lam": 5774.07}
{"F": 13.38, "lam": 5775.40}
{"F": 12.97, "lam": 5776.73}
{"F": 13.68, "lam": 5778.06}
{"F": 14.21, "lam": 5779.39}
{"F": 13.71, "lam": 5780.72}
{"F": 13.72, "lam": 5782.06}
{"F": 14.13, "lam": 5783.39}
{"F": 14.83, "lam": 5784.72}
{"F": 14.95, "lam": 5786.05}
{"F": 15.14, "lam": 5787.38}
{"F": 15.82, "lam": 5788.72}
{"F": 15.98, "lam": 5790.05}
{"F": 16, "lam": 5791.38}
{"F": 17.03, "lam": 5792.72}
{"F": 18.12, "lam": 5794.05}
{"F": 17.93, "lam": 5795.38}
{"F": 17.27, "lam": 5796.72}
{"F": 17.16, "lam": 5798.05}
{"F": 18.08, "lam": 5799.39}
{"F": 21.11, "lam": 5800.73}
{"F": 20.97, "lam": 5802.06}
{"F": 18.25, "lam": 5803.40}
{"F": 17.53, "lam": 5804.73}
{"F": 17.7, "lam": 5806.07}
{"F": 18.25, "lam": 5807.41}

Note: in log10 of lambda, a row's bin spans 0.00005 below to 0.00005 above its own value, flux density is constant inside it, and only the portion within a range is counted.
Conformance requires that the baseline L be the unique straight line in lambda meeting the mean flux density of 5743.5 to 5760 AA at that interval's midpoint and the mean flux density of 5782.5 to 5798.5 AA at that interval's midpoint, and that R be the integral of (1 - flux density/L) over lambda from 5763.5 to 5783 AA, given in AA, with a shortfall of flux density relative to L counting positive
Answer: 2.5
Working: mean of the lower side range 15.6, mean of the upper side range 16.2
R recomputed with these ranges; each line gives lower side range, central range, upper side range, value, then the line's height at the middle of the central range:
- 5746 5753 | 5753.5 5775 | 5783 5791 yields 1.2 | 15.4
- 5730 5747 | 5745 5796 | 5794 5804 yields 6.1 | 17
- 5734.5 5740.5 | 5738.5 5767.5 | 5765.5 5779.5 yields -0.8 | 14.7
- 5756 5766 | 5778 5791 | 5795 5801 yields 1.6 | 16.8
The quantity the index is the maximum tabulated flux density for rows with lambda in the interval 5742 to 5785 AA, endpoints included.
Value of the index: 16.67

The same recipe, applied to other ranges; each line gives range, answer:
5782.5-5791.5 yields 16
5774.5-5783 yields 14.21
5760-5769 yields 15.17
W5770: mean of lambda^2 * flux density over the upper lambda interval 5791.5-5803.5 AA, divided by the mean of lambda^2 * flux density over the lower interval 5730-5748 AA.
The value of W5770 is 1.23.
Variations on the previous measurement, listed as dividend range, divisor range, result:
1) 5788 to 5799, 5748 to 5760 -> 1.09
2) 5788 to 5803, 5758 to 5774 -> 1.27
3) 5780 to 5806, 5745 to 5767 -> 1.13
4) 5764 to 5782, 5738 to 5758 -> 0.90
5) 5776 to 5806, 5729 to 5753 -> 1.09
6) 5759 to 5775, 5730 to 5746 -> 0.93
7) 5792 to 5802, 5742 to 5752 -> 1.20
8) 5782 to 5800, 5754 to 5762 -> 1.06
